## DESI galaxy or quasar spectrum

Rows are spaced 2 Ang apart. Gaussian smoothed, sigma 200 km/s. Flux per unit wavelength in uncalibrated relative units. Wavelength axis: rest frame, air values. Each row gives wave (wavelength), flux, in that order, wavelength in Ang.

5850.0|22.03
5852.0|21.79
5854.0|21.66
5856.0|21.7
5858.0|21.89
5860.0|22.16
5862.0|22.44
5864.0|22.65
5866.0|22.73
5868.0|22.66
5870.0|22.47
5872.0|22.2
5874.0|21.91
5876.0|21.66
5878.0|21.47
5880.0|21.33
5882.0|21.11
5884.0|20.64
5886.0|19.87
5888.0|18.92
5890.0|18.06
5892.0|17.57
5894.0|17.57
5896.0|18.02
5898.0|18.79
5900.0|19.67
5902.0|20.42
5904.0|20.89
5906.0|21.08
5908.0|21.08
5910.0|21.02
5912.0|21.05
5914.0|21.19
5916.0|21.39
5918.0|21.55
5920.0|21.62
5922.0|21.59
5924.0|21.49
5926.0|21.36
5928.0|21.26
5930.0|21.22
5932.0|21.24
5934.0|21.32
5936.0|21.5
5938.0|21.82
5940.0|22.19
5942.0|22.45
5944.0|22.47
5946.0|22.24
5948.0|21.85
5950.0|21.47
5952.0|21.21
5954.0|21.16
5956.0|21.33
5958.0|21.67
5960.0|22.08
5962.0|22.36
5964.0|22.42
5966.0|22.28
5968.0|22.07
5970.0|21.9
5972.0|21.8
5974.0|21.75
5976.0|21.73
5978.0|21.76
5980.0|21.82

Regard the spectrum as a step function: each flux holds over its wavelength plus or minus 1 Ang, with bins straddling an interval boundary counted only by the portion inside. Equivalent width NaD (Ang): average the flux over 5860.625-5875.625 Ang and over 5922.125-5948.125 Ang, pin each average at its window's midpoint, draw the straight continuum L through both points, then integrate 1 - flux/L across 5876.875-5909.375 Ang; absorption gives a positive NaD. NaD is 3.4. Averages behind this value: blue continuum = 22.4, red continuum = 21.7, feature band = 19.8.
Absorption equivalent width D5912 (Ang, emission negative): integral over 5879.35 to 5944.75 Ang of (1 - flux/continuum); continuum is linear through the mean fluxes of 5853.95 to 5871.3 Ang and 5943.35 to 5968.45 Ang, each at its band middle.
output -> 4.1 Ang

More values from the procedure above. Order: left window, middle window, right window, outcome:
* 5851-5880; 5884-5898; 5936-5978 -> 2.2 Ang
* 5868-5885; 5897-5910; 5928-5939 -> 0.7 Ang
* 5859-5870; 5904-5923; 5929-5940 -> 0.5 Ang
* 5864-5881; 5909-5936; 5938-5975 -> 0.8 Ang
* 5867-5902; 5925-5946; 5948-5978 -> -0.4 Ang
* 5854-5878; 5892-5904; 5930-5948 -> 1.7 Ang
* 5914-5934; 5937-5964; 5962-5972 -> 0.0 Ang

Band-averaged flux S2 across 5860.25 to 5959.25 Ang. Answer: 21.1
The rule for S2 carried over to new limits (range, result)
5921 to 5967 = 21.7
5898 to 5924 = 21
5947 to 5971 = 21.8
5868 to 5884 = 21.7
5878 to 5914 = 19.9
